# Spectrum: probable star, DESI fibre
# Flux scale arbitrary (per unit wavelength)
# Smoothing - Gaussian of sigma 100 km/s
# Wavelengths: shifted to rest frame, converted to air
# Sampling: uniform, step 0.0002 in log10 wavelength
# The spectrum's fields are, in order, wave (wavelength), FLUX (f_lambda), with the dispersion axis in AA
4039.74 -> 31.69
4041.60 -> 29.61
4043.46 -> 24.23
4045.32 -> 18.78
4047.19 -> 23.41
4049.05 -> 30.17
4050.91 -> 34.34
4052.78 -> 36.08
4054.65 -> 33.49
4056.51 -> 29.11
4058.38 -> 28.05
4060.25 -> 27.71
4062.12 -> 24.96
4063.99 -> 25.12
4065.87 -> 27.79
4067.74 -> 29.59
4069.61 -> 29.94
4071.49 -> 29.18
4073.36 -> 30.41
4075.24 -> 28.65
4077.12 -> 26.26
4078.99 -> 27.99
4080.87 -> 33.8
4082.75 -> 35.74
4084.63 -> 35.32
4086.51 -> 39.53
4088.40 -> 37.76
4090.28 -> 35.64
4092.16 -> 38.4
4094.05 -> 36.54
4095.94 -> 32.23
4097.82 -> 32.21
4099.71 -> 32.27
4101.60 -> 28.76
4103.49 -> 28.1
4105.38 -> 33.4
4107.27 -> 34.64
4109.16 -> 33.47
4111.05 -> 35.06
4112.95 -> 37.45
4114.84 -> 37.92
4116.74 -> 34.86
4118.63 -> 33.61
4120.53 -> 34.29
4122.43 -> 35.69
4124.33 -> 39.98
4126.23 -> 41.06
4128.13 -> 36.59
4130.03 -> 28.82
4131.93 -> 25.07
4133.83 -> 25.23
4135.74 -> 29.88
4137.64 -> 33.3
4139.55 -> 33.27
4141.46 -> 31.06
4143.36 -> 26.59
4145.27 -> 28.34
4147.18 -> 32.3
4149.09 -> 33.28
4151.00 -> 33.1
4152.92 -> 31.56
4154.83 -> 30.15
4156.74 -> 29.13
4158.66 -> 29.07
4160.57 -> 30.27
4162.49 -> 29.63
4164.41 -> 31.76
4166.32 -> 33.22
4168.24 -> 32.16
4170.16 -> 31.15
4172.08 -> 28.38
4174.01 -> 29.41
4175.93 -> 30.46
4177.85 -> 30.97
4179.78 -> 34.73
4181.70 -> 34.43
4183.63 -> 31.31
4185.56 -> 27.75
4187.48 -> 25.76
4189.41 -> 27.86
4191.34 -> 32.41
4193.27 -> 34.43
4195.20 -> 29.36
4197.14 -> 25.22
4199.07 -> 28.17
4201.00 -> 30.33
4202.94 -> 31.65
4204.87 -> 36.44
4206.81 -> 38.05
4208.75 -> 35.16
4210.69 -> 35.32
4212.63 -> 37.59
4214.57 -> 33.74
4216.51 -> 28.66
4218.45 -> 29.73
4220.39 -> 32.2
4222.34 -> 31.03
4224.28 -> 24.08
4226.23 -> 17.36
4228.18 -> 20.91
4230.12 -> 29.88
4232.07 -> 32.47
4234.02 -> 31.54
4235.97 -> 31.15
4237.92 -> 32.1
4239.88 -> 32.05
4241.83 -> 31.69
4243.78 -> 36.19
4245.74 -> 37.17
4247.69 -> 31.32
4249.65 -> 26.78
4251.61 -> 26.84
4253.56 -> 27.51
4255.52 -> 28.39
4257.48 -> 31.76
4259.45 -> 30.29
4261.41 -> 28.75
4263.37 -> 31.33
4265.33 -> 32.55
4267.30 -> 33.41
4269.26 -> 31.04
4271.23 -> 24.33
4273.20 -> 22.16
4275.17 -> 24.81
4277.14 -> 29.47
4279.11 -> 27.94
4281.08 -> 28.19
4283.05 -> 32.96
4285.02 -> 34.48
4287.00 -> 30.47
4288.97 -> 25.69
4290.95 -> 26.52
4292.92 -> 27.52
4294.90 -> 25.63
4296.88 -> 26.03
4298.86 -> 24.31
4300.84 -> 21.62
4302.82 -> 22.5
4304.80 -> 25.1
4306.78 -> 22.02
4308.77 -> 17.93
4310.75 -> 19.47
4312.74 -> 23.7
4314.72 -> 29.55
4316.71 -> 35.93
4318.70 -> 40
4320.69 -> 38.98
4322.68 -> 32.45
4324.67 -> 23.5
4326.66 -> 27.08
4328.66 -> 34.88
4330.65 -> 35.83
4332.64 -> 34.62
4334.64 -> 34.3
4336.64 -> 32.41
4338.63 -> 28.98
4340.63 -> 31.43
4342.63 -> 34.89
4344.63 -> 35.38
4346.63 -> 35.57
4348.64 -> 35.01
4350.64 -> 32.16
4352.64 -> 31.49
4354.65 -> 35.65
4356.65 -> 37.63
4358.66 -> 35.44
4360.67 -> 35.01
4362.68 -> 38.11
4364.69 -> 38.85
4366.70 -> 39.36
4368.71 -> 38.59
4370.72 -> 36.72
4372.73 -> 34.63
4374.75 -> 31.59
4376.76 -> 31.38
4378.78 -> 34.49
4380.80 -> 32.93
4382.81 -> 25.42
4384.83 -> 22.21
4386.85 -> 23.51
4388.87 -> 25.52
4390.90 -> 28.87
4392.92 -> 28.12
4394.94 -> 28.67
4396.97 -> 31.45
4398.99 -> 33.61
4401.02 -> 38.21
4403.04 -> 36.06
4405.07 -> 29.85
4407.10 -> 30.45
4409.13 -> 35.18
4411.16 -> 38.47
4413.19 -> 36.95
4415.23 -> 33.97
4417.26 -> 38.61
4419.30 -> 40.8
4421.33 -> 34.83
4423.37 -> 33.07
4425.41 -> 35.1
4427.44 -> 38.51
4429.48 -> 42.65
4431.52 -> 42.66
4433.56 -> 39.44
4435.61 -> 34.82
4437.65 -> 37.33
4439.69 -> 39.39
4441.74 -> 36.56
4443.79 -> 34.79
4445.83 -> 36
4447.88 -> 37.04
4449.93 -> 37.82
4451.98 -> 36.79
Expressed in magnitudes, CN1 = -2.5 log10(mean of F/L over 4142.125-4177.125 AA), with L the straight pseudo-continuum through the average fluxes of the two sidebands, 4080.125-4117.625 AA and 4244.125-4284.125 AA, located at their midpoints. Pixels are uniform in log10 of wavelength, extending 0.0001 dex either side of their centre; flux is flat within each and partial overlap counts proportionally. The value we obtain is 0.07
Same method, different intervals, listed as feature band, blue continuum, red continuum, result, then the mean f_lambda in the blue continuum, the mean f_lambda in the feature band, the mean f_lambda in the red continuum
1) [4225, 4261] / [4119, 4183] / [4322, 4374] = 0.110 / 31.7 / 29.7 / 34.2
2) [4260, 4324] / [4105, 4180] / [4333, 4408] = 0.165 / 32.2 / 28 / 32.8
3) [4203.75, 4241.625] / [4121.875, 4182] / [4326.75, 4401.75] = 0.033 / 31.5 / 31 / 33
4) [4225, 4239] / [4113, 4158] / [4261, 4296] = 0.078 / 32.5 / 27.9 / 28.7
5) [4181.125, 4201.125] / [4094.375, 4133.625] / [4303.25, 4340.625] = 0.091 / 33.7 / 29.6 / 29.8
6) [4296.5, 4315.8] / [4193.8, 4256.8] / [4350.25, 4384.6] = 0.377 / 30.7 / 23.2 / 34.4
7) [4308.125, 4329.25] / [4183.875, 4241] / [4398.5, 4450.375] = 0.141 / 30.4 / 29.5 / 36.6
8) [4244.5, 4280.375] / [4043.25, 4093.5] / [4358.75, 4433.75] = 0.120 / 30.6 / 29.2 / 34.1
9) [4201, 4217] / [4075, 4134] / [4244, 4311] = -0.147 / 33.8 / 34.5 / 27.7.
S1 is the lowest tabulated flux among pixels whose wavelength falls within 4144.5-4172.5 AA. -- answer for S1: 28.34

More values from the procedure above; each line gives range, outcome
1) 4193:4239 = 17.36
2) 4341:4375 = 31.49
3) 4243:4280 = 22.16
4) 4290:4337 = 17.93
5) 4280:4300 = 24.31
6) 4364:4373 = 34.63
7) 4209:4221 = 28.66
